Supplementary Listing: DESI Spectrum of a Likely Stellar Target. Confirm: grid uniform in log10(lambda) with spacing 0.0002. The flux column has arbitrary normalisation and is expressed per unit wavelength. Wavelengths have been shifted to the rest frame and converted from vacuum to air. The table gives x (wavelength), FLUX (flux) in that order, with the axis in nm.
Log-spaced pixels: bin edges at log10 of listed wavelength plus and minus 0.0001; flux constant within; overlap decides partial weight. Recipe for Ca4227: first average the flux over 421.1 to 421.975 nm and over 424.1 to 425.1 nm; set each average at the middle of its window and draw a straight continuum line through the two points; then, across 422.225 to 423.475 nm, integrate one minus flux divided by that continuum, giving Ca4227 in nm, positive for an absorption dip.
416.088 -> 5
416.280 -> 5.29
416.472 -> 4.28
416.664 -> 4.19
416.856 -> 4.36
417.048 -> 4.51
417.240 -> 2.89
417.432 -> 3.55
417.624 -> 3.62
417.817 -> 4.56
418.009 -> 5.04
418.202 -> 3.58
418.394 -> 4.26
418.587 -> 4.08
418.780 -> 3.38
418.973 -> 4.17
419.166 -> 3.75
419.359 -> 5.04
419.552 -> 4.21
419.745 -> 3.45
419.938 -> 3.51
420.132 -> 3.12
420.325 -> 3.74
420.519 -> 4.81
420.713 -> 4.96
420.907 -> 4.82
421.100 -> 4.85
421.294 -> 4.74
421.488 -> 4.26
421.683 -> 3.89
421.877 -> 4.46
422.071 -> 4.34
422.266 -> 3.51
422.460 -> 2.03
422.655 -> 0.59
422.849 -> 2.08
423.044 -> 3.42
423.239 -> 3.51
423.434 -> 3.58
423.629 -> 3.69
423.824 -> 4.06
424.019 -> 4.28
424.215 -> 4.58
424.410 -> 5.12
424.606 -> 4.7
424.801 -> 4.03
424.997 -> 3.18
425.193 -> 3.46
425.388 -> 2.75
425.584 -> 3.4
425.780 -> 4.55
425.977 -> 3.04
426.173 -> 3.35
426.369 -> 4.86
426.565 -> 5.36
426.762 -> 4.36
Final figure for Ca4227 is 0.51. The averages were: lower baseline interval 4.39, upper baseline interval 4.31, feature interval 2.6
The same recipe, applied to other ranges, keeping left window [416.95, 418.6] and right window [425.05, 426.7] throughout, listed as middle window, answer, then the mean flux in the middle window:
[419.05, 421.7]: -0.19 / 4.23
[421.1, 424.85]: 0.14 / 3.76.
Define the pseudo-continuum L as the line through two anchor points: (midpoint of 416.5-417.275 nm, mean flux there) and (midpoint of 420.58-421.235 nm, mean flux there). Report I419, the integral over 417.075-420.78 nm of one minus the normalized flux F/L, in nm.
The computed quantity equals 0.41 nm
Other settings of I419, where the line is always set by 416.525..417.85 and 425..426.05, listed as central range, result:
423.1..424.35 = -0.15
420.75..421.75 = -0.24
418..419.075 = -0.04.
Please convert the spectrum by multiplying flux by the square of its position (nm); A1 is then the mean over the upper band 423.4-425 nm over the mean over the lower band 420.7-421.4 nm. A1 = 0.89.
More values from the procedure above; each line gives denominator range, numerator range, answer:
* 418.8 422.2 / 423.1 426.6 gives 0.95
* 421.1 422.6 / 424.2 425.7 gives 1.02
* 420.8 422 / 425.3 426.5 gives 0.84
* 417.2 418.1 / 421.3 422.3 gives 1.07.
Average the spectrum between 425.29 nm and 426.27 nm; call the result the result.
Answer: 3.42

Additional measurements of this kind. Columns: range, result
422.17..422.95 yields 2.06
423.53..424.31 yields 4.15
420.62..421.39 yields 4.85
